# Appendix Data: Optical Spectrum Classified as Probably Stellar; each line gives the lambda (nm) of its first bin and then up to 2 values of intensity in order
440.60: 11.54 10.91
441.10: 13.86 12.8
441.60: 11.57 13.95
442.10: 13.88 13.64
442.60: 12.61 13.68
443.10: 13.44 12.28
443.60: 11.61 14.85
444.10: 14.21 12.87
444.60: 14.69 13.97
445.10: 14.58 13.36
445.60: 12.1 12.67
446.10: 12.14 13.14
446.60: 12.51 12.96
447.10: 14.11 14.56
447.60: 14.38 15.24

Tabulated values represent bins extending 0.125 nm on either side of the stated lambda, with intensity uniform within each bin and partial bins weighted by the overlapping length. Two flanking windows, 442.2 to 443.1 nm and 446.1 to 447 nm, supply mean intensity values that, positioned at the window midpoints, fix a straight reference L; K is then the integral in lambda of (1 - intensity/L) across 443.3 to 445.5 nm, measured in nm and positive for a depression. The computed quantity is -0.09 nm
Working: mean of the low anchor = 13.3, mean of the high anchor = 12.8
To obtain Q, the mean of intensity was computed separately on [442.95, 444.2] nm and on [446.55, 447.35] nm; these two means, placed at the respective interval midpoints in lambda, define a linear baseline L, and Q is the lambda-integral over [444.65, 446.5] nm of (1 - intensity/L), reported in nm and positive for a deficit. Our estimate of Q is 0.03 nm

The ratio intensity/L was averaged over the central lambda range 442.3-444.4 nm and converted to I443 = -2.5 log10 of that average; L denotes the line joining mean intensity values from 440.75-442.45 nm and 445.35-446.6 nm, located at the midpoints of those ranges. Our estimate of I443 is -0.04 mag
